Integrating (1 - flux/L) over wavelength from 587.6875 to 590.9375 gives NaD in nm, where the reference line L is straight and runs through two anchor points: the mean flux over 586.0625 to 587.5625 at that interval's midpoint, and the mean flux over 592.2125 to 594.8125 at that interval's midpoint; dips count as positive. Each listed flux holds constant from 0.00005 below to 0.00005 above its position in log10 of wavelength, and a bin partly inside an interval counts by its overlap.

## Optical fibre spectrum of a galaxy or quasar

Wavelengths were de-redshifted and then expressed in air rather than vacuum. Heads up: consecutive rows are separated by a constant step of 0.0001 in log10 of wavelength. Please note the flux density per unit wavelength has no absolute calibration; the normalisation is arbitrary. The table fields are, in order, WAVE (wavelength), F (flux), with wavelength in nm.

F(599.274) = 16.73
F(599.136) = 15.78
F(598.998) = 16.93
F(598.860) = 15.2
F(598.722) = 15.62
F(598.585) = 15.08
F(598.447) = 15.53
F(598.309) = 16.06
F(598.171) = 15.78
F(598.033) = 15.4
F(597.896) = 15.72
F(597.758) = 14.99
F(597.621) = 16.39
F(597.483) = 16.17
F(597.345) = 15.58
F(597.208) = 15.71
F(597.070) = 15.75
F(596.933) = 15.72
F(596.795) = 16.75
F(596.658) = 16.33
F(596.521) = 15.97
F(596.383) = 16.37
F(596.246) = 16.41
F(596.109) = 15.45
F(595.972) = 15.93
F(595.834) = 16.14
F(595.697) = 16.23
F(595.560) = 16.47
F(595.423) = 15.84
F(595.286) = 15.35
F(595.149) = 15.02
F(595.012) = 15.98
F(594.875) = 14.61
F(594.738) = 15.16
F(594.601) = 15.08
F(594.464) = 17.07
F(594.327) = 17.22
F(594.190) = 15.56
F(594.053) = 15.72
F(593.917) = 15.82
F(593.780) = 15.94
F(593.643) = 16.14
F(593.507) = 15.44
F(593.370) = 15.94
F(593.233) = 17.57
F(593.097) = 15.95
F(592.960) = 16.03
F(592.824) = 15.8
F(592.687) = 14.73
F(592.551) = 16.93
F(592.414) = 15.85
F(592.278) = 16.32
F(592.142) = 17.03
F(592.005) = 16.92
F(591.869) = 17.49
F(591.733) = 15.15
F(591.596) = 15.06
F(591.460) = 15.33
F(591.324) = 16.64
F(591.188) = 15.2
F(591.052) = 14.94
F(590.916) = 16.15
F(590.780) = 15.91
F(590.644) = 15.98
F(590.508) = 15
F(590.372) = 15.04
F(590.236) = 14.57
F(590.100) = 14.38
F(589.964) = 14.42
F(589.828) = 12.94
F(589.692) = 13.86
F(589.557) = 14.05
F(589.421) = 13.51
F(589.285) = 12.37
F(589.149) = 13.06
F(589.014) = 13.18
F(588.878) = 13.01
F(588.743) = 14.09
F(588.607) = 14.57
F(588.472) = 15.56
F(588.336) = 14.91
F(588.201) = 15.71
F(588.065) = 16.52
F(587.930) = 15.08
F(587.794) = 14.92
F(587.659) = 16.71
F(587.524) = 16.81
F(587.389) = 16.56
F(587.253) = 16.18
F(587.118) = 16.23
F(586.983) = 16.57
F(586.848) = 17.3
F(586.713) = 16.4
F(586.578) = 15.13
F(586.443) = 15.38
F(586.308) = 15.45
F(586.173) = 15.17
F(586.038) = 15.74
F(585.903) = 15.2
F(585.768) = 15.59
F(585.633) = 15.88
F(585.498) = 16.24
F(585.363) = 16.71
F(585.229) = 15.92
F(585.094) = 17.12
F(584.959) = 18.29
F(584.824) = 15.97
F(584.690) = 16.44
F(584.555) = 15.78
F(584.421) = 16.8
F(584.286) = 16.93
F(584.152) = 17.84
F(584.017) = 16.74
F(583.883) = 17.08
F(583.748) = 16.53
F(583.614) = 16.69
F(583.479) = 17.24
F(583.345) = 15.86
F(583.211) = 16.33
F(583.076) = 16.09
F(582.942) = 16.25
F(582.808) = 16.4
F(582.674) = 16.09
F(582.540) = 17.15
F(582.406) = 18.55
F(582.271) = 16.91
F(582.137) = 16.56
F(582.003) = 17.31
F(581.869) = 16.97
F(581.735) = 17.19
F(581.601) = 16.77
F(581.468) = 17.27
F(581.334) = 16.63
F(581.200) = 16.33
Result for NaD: 0.31 nm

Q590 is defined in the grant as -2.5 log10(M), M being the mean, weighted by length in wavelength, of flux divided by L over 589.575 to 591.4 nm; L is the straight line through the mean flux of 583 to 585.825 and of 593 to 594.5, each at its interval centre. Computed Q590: 0.09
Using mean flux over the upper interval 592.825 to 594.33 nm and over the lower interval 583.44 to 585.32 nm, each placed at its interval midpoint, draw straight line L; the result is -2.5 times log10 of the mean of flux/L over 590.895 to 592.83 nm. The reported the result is 0.02 mag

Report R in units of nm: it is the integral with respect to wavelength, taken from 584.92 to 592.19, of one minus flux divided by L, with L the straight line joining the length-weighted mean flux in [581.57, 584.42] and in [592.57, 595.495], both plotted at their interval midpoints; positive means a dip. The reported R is 0.41 nm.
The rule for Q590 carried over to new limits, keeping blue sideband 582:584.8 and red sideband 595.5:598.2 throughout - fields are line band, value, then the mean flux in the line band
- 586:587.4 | 0.04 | 16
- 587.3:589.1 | 0.09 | 15.2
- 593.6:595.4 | 0.02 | 15.7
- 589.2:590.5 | 0.17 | 13.9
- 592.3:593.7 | 0.01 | 16.1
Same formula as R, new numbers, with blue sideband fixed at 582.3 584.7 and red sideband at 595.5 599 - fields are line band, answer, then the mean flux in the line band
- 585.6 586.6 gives 0.067 nm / 15.4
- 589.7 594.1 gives 0.145 nm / 15.7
